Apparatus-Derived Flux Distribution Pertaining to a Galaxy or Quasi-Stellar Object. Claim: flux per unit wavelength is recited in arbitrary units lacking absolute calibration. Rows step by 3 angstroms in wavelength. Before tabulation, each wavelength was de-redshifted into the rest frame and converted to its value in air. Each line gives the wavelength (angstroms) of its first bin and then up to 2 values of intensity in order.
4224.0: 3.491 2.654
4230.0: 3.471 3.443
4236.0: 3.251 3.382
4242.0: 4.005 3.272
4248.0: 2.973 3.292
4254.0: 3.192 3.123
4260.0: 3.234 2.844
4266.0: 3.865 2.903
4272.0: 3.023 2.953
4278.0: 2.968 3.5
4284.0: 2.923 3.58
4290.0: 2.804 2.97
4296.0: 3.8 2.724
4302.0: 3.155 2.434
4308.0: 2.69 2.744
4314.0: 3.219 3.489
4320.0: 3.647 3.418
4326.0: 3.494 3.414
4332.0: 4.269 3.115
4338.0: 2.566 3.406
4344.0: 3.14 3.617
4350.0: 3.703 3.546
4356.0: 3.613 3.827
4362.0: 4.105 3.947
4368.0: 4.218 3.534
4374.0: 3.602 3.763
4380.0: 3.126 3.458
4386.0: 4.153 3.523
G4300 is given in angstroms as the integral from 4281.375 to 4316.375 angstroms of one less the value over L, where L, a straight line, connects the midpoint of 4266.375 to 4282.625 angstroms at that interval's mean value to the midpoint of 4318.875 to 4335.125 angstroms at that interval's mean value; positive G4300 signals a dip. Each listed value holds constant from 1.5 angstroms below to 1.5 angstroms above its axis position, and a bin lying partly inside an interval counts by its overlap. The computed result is 3.2 angstroms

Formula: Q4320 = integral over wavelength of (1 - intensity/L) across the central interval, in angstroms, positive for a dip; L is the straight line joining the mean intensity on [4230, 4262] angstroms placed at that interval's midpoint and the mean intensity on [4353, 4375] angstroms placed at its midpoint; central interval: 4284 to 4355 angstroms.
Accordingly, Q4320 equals 7.40 angstroms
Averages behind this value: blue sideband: 3.32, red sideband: 3.82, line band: 3.25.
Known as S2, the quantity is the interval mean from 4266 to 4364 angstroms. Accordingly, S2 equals 3.29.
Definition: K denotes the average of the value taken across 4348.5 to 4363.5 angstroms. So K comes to 3.76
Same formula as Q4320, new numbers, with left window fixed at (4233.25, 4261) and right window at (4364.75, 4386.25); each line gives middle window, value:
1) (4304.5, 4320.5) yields 2.13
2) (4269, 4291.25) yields 2.03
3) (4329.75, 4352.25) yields 1.12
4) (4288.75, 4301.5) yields 1.35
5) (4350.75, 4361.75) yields -0.25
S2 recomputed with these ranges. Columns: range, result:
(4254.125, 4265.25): 3.14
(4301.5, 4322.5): 3.07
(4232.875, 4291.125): 3.22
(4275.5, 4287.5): 3.19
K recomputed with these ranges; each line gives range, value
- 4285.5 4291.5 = 3.19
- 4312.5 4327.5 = 3.45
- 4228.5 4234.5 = 3.46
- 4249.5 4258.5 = 3.2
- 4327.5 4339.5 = 3.34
